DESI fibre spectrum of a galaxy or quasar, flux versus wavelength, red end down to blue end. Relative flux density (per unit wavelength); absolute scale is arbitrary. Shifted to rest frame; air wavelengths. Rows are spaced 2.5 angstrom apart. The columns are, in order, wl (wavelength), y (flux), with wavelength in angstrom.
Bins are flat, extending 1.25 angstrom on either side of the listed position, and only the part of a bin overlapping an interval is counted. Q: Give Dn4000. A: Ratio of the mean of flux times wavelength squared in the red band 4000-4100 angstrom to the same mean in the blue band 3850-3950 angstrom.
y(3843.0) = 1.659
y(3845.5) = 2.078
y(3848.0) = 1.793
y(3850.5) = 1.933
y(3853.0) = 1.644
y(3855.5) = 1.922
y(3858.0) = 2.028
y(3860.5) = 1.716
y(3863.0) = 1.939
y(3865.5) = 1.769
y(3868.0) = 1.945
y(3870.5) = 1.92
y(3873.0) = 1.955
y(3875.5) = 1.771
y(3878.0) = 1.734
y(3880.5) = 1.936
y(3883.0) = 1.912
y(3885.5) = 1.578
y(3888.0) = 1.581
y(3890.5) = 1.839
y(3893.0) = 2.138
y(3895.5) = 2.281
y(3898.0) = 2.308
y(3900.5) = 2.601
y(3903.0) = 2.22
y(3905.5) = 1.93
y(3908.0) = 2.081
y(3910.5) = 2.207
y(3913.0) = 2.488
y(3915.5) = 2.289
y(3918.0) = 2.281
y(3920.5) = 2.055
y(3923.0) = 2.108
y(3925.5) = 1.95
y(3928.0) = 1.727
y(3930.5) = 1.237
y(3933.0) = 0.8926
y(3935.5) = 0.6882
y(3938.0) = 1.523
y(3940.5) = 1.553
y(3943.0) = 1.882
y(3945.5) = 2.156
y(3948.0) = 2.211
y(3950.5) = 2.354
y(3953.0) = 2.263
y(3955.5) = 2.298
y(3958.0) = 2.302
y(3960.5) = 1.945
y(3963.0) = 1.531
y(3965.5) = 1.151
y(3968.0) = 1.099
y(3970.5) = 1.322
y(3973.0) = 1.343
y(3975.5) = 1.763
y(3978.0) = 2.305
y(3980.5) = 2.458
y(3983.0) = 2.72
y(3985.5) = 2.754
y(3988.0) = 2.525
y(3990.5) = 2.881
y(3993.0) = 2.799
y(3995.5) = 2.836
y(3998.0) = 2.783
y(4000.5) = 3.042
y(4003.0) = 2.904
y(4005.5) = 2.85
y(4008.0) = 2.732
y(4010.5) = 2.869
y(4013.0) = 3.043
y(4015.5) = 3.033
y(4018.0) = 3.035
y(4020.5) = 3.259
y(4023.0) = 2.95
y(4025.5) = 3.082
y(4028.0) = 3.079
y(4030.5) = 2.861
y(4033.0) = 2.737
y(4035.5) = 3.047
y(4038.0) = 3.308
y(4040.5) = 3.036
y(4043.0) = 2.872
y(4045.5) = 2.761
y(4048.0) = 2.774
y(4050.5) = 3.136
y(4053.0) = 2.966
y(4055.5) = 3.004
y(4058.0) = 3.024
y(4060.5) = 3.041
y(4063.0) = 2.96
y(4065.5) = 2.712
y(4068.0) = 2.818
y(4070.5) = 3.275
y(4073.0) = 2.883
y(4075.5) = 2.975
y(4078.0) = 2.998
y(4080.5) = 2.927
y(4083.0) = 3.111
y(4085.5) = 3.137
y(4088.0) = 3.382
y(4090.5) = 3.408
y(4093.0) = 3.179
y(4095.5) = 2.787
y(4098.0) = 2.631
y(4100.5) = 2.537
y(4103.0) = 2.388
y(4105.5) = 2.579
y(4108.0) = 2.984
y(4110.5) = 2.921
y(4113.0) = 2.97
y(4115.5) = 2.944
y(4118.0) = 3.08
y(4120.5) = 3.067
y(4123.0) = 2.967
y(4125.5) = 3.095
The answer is 1.7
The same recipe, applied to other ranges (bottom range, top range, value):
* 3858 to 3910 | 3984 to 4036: 1.58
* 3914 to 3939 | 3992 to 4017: 1.79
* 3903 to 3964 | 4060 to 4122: 1.66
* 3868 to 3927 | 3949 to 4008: 1.16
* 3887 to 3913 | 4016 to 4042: 1.51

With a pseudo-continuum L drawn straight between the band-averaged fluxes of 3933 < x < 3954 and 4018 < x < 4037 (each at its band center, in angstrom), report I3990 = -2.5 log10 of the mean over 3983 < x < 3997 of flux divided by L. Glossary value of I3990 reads -0.13 mag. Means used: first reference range 1.77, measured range 2.76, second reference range 3.01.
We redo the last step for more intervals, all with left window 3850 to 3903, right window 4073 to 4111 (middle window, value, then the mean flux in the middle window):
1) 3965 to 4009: 0.04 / 2.37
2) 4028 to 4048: -0.10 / 2.94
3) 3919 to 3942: 0.38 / 1.54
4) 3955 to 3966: 0.24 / 1.86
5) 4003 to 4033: -0.15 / 2.97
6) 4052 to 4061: -0.09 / 3.01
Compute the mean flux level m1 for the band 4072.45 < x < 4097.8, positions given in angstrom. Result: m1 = 3.07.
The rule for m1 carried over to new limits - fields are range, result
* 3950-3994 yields 2.09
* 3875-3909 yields 2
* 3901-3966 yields 1.91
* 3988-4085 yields 2.95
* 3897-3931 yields 2.12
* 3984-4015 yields 2.84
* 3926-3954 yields 1.68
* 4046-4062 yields 2.98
